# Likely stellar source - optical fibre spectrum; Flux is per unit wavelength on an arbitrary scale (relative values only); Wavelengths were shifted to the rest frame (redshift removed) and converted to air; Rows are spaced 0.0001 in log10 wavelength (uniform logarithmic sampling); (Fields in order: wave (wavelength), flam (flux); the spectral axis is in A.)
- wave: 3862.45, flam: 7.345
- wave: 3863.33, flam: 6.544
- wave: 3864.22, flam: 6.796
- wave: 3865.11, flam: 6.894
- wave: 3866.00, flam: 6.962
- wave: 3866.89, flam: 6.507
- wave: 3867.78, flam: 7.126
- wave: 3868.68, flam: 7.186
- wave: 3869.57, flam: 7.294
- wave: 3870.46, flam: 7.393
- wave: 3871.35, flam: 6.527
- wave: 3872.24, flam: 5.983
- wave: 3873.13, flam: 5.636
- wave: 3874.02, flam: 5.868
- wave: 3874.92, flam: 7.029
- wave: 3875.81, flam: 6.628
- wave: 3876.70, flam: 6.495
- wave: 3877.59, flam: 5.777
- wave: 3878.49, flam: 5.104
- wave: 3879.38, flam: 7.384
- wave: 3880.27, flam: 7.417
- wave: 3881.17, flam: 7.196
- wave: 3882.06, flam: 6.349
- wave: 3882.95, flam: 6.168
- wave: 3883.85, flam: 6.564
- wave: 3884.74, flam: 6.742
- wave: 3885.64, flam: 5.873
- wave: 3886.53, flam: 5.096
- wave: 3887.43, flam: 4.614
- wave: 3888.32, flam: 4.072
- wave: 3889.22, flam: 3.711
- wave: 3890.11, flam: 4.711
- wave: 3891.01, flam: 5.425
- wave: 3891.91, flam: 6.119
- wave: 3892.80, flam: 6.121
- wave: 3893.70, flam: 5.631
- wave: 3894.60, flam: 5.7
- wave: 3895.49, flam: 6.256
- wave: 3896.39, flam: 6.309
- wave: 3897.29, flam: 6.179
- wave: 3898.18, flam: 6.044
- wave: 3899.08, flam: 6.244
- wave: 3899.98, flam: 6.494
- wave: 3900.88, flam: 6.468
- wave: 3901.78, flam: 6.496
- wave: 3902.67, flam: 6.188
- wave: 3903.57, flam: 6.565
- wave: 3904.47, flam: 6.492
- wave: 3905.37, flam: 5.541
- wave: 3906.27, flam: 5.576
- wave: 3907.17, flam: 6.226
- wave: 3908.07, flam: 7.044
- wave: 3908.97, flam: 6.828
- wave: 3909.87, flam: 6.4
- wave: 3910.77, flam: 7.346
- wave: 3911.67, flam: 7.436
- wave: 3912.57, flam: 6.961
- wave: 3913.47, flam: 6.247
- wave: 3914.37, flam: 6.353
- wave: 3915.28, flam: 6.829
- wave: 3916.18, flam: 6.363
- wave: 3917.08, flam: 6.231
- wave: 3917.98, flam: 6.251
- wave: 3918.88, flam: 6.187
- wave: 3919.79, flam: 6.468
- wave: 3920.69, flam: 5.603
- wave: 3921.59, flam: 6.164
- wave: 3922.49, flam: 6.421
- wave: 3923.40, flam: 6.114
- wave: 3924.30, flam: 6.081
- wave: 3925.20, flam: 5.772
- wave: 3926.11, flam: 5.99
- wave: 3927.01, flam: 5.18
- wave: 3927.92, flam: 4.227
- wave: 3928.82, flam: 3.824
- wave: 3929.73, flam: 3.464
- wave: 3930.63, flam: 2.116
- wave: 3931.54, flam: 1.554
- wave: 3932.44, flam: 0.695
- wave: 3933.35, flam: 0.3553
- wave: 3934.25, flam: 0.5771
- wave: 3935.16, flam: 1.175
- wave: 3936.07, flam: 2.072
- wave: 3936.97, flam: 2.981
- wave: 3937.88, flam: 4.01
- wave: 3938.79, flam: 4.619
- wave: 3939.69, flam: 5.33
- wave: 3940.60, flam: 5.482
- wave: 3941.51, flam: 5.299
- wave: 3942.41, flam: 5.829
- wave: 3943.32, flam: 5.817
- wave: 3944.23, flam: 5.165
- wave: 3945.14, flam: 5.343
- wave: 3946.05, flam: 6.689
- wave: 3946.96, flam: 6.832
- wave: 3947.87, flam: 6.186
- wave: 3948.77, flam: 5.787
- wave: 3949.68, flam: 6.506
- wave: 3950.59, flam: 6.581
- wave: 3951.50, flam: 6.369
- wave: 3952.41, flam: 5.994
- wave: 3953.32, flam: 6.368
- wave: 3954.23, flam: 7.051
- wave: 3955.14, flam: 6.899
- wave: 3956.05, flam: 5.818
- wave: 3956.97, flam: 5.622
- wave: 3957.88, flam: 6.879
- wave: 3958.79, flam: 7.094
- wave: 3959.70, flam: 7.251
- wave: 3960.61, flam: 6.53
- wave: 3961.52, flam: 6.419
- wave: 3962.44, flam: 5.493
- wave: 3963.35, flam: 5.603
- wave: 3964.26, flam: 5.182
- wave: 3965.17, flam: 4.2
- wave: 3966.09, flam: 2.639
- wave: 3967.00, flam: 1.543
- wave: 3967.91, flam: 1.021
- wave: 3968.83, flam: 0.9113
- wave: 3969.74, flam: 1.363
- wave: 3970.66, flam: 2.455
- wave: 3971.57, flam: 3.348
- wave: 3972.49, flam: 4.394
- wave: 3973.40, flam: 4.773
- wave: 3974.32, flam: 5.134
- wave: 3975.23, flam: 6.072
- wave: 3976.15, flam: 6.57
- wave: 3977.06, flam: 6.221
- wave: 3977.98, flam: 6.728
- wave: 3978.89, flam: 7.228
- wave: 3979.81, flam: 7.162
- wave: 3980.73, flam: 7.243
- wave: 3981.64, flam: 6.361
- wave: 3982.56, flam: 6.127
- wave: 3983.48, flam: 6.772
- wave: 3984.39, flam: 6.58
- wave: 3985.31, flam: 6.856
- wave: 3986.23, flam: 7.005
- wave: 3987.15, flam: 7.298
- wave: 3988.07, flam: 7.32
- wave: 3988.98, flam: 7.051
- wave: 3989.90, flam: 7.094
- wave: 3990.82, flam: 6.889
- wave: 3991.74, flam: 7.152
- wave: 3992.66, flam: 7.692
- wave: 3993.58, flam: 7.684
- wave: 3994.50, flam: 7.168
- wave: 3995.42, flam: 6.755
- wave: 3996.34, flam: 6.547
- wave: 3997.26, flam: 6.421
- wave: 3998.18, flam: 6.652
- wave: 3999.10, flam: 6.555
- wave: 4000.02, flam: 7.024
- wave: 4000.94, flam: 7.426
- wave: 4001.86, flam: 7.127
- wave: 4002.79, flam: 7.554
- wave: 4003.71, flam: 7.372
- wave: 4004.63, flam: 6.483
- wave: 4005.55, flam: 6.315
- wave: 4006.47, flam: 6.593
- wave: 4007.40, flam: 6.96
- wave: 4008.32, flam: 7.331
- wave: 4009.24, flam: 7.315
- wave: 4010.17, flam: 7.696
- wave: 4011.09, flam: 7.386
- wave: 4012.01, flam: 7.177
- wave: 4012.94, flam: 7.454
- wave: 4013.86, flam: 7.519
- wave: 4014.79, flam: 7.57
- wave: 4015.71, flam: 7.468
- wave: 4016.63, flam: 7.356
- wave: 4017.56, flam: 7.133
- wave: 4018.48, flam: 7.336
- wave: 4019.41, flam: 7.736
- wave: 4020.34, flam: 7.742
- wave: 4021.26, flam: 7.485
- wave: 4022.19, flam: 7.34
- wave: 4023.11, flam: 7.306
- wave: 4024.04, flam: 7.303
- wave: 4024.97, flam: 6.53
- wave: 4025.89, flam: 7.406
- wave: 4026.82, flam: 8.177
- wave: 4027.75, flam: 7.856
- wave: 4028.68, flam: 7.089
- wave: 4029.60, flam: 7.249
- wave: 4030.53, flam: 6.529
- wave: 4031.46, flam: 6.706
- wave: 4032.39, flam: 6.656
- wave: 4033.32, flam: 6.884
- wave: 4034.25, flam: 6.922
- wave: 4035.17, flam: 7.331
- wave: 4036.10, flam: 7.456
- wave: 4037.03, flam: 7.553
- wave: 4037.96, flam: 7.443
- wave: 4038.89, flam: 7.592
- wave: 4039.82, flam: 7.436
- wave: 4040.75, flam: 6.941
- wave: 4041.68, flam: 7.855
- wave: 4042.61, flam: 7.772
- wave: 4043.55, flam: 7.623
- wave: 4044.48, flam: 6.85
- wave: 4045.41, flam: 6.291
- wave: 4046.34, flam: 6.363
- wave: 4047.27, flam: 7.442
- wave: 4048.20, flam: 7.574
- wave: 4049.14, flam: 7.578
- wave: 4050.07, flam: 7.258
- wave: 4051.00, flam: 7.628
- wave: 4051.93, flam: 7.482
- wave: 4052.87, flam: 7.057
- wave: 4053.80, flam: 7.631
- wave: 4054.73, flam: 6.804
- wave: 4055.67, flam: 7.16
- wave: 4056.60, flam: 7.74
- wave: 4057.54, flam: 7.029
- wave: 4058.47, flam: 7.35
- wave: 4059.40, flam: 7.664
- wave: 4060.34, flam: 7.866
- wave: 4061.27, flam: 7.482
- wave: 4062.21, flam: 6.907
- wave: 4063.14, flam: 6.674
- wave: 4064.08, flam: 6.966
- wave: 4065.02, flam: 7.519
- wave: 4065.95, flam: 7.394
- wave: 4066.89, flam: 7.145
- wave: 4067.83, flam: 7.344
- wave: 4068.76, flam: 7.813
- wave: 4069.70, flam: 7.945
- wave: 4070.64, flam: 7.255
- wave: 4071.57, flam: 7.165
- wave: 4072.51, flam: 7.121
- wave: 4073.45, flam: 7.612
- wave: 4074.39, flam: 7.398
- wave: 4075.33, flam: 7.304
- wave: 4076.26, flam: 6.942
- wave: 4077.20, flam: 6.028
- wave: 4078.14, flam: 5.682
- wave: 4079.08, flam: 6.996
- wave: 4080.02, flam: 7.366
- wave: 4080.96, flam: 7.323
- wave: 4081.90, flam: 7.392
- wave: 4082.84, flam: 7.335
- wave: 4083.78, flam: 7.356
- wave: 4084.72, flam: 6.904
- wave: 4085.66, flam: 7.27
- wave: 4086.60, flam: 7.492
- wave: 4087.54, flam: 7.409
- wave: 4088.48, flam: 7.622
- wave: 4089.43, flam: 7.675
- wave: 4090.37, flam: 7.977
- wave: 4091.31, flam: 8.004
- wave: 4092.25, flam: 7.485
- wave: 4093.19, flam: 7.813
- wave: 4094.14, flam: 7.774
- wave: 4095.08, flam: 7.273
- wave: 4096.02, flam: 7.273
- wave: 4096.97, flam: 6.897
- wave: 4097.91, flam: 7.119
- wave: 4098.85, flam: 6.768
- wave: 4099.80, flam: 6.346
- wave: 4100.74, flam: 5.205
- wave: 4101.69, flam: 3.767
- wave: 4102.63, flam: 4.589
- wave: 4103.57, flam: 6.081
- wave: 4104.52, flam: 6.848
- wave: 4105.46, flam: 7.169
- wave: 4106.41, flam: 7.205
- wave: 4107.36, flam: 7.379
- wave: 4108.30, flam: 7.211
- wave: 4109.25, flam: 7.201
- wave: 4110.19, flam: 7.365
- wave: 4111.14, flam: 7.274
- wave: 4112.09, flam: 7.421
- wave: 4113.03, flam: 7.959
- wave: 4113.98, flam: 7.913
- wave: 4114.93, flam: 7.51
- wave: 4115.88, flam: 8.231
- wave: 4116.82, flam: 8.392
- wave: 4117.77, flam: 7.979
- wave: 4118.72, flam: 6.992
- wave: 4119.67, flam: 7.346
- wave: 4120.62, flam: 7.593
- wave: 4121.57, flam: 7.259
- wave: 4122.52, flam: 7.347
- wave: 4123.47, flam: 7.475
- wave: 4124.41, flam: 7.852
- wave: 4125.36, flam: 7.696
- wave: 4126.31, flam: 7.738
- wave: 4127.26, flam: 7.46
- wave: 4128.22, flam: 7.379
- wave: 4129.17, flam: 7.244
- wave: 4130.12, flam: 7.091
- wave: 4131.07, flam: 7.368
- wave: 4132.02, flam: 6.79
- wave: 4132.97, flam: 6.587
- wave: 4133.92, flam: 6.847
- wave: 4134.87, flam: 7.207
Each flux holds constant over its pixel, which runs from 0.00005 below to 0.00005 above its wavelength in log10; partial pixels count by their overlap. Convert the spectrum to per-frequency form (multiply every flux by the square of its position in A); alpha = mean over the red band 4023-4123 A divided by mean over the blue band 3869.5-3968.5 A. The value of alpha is 1.40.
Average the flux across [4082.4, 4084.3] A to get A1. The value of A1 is 7.34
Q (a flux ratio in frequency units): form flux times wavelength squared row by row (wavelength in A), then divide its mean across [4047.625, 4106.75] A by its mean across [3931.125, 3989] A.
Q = 1.5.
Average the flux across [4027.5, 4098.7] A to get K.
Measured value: 7.27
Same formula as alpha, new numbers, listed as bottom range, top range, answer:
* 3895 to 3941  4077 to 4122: 1.48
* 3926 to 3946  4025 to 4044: 2.07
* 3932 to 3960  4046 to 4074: 1.52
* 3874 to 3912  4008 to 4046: 1.27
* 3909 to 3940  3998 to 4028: 1.58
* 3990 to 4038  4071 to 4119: 1.03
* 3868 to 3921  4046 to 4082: 1.27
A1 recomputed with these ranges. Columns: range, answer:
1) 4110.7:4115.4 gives 7.62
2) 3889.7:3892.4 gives 5.44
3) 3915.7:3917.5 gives 6.32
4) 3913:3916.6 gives 6.44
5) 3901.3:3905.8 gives 6.27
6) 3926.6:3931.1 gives 3.74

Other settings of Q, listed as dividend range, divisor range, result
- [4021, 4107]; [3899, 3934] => 1.38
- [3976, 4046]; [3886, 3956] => 1.37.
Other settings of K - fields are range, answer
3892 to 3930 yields 6.11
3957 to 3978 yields 4.66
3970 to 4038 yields 6.87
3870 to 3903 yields 6.06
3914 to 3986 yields 5.15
